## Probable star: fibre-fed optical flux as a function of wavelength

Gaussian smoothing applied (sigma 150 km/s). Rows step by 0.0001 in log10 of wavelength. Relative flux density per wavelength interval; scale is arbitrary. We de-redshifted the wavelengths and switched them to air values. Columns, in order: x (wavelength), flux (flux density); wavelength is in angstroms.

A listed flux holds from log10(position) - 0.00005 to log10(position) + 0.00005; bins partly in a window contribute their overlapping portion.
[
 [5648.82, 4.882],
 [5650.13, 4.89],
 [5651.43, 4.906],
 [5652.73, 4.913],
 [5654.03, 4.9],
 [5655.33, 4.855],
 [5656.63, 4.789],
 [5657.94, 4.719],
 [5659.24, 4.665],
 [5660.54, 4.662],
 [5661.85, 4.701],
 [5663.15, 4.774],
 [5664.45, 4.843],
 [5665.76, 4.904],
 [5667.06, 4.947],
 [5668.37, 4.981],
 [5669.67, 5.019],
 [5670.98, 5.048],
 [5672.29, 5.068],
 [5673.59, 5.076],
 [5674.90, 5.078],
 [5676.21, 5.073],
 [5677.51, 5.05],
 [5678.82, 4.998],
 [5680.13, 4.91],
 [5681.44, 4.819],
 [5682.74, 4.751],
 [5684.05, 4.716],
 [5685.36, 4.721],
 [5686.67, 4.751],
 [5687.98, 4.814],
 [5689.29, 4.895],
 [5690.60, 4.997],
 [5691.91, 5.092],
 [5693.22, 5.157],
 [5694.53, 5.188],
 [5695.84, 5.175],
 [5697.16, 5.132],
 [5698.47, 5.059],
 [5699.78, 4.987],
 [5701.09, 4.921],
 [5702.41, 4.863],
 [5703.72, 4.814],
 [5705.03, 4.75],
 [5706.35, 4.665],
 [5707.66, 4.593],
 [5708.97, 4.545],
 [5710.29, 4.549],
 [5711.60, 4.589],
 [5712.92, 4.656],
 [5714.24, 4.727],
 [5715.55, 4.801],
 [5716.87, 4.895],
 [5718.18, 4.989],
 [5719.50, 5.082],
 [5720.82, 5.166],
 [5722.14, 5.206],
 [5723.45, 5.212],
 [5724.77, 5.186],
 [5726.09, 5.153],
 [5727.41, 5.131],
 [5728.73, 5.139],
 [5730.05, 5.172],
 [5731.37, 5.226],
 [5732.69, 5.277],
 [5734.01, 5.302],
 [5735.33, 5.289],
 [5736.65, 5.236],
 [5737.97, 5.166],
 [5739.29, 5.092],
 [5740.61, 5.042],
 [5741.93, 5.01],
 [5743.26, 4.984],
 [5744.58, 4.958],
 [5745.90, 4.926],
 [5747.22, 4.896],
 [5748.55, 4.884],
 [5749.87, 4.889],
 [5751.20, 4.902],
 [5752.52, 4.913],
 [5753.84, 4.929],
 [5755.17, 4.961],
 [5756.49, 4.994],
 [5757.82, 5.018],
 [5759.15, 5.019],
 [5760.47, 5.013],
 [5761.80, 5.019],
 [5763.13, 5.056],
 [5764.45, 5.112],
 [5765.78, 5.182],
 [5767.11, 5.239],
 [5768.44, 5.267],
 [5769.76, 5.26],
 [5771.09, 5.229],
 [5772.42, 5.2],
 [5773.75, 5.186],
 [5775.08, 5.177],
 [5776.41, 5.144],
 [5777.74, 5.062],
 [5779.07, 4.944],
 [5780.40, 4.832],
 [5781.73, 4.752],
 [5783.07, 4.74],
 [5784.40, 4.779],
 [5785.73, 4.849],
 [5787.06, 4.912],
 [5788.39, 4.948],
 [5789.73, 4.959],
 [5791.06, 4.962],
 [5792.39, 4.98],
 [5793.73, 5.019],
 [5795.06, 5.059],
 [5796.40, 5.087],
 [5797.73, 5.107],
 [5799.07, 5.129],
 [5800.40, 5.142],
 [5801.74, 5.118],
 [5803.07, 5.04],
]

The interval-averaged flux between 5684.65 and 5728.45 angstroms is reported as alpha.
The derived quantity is 4.92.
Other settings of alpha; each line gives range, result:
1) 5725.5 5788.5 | 5.05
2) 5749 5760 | 4.96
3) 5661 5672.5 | 4.91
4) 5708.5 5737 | 5.02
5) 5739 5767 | 4.99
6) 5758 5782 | 5.1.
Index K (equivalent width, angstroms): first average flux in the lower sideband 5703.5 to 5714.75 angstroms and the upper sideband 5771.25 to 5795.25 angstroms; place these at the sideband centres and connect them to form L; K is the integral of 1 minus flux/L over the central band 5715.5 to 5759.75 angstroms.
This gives -2.7 angstroms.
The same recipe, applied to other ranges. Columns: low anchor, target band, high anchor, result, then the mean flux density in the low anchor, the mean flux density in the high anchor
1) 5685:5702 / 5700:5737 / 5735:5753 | 0.3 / 4.99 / 5.01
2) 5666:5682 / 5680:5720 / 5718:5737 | 1.8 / 5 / 5.19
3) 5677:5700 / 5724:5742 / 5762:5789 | -0.6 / 4.95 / 5.04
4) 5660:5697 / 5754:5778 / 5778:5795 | -1.0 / 4.94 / 4.9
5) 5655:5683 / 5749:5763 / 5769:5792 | 0.0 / 4.9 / 5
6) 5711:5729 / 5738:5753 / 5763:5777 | 0.4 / 4.99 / 5.19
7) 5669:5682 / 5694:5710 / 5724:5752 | 0.5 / 5.01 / 5.09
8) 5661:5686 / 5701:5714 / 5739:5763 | 0.7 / 4.92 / 4.97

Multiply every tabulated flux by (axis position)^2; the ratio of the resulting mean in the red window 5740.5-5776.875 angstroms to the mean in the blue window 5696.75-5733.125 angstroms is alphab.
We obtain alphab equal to 1.04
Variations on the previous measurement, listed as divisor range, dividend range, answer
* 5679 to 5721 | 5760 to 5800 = 1.07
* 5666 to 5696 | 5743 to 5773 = 1.04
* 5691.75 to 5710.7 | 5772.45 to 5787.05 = 1.04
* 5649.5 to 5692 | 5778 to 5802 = 1.06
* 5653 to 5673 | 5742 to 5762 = 1.05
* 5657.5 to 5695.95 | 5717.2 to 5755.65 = 1.05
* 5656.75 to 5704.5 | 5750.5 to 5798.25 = 1.05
